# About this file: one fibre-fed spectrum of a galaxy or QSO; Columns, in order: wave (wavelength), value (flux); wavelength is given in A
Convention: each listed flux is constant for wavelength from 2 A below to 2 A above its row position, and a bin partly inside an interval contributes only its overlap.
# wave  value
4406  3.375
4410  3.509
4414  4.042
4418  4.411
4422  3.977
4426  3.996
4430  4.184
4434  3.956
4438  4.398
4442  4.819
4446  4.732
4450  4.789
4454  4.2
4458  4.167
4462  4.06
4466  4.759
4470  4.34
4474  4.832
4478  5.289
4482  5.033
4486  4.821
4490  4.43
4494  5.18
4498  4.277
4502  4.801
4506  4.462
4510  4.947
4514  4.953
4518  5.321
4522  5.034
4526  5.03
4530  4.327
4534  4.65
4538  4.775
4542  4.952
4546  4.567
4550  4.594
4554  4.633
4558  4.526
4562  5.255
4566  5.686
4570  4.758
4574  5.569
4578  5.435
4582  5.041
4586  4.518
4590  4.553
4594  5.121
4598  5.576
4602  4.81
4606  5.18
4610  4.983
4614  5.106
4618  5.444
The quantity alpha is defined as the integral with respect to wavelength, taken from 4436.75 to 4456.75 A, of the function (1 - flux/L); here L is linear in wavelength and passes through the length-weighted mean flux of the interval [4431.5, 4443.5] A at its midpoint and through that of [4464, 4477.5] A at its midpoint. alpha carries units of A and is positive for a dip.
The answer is -0.5 A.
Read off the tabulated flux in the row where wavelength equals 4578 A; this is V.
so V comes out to 5.435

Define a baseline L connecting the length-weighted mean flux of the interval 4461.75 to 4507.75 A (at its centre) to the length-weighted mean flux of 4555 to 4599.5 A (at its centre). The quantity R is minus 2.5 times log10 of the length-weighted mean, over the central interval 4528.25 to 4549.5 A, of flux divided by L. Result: 0.062 mag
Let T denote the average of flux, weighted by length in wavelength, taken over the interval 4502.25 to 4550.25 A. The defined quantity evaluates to 4.81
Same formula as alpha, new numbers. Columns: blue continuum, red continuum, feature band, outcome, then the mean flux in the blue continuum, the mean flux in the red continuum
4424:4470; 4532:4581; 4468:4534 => -2.24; 4.37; 4.95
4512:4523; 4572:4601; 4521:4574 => 2.63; 5.11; 5.11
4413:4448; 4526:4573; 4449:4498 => -1.74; 4.29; 4.82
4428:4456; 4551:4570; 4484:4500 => -0.04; 4.44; 4.97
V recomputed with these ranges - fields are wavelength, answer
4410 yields 3.509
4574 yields 5.569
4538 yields 4.775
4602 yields 4.81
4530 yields 4.327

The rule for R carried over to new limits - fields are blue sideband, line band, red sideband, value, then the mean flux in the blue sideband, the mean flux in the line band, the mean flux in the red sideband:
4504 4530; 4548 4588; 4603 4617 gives 0.00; 4.91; 5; 5.09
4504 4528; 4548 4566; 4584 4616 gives 0.03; 4.96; 4.86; 4.98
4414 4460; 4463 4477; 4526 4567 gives -0.05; 4.32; 4.65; 4.79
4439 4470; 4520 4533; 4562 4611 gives 0.01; 4.49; 4.79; 5.11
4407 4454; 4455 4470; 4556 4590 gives 0.03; 4.23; 4.32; 5.07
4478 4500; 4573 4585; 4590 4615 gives -0.05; 4.8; 5.26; 5.08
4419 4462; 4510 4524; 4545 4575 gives -0.08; 4.31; 5.08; 4.94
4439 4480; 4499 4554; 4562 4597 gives 0.02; 4.59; 4.79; 5.11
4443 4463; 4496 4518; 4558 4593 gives -0.01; 4.43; 4.75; 5.07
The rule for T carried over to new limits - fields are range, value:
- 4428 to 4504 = 4.58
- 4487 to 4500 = 4.64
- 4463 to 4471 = 4.51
